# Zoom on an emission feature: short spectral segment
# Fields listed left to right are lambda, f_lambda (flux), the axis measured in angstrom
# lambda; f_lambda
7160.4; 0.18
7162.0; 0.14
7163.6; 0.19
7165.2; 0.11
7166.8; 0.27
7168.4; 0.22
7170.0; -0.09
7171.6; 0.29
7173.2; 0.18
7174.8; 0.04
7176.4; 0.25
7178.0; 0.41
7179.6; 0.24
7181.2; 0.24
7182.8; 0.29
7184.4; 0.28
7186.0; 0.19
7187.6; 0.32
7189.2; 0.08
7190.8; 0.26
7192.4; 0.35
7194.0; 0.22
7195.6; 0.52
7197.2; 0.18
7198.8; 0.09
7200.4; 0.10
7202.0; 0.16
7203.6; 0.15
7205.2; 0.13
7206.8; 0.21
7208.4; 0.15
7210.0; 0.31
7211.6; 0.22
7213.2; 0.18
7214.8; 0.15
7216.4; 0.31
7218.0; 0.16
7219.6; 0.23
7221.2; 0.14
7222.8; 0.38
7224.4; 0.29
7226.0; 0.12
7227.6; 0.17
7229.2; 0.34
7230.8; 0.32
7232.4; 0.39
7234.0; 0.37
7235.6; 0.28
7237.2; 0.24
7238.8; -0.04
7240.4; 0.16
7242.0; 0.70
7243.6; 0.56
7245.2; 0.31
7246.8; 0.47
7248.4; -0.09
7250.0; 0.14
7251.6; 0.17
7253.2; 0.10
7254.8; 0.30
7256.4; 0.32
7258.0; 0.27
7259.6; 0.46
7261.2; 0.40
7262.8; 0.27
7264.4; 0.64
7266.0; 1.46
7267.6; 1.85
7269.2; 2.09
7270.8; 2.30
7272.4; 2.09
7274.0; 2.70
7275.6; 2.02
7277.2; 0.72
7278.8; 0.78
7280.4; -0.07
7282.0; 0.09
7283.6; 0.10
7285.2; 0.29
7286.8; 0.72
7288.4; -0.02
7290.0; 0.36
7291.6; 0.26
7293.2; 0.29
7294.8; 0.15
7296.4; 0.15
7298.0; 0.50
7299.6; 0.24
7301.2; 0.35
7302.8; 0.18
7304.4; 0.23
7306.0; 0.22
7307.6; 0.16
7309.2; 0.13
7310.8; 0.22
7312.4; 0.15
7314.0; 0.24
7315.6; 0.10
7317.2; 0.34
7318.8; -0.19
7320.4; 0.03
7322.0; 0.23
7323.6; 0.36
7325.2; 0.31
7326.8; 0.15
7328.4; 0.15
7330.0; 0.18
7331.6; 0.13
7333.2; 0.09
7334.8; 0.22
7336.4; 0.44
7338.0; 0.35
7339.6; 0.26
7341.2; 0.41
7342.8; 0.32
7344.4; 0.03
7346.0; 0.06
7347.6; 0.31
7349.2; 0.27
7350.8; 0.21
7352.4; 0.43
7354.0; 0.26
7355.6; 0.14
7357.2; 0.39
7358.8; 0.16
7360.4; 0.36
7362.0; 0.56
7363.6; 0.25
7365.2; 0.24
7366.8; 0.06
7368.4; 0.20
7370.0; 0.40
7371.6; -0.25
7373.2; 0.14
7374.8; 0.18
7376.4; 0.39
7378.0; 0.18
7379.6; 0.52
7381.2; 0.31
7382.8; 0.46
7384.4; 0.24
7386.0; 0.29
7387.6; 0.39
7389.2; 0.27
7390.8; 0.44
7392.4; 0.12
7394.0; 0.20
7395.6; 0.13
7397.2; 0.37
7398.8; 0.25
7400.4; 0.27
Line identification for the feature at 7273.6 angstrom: [O II]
